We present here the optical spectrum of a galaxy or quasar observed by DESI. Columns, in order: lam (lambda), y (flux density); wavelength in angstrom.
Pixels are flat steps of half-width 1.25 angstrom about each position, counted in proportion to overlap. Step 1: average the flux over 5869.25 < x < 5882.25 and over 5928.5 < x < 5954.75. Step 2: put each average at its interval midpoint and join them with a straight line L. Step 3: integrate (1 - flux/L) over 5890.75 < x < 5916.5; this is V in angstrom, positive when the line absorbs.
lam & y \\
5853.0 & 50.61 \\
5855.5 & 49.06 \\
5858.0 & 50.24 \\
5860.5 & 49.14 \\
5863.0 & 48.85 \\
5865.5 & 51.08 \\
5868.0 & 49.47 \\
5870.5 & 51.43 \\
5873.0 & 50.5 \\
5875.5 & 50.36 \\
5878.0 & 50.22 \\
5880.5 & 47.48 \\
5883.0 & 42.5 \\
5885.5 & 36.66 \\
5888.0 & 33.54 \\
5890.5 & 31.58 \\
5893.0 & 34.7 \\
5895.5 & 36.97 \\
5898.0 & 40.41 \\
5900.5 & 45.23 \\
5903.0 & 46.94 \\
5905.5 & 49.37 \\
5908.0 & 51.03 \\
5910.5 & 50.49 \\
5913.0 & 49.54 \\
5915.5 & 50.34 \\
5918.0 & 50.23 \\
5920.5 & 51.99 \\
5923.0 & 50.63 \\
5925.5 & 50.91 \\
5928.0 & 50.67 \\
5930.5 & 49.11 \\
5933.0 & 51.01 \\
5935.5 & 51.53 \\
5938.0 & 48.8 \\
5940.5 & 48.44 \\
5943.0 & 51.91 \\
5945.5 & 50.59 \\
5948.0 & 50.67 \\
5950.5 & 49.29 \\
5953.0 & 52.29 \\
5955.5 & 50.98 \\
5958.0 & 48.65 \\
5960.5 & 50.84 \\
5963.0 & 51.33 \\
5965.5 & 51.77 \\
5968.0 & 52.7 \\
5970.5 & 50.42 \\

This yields 2.6 angstrom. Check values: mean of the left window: 49.7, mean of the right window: 50.4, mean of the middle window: 44.9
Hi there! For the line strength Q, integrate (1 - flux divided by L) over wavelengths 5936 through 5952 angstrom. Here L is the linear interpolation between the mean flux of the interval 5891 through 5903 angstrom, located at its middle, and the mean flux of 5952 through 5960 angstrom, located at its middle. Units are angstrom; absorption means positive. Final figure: -0.6 angstrom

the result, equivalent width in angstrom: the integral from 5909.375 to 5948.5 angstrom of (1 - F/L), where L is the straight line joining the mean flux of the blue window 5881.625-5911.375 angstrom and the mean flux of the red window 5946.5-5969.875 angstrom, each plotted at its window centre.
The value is -3.4 angstrom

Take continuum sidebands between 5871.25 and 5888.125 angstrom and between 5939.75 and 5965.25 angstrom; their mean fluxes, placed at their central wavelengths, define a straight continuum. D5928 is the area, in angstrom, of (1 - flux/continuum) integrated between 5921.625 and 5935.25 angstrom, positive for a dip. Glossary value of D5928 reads -0.5 angstrom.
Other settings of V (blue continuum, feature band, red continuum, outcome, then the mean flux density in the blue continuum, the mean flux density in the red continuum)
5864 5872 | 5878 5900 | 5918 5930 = 5.1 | 50.6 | 50.8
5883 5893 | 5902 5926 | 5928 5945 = -3.9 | 35.1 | 50.2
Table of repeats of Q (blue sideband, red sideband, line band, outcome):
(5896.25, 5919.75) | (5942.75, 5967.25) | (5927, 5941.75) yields -0.10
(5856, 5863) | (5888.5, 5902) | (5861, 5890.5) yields -1.13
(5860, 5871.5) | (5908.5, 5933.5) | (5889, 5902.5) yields 3.24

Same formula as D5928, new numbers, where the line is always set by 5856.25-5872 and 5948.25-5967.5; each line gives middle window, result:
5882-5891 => 2.5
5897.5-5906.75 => 0.8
